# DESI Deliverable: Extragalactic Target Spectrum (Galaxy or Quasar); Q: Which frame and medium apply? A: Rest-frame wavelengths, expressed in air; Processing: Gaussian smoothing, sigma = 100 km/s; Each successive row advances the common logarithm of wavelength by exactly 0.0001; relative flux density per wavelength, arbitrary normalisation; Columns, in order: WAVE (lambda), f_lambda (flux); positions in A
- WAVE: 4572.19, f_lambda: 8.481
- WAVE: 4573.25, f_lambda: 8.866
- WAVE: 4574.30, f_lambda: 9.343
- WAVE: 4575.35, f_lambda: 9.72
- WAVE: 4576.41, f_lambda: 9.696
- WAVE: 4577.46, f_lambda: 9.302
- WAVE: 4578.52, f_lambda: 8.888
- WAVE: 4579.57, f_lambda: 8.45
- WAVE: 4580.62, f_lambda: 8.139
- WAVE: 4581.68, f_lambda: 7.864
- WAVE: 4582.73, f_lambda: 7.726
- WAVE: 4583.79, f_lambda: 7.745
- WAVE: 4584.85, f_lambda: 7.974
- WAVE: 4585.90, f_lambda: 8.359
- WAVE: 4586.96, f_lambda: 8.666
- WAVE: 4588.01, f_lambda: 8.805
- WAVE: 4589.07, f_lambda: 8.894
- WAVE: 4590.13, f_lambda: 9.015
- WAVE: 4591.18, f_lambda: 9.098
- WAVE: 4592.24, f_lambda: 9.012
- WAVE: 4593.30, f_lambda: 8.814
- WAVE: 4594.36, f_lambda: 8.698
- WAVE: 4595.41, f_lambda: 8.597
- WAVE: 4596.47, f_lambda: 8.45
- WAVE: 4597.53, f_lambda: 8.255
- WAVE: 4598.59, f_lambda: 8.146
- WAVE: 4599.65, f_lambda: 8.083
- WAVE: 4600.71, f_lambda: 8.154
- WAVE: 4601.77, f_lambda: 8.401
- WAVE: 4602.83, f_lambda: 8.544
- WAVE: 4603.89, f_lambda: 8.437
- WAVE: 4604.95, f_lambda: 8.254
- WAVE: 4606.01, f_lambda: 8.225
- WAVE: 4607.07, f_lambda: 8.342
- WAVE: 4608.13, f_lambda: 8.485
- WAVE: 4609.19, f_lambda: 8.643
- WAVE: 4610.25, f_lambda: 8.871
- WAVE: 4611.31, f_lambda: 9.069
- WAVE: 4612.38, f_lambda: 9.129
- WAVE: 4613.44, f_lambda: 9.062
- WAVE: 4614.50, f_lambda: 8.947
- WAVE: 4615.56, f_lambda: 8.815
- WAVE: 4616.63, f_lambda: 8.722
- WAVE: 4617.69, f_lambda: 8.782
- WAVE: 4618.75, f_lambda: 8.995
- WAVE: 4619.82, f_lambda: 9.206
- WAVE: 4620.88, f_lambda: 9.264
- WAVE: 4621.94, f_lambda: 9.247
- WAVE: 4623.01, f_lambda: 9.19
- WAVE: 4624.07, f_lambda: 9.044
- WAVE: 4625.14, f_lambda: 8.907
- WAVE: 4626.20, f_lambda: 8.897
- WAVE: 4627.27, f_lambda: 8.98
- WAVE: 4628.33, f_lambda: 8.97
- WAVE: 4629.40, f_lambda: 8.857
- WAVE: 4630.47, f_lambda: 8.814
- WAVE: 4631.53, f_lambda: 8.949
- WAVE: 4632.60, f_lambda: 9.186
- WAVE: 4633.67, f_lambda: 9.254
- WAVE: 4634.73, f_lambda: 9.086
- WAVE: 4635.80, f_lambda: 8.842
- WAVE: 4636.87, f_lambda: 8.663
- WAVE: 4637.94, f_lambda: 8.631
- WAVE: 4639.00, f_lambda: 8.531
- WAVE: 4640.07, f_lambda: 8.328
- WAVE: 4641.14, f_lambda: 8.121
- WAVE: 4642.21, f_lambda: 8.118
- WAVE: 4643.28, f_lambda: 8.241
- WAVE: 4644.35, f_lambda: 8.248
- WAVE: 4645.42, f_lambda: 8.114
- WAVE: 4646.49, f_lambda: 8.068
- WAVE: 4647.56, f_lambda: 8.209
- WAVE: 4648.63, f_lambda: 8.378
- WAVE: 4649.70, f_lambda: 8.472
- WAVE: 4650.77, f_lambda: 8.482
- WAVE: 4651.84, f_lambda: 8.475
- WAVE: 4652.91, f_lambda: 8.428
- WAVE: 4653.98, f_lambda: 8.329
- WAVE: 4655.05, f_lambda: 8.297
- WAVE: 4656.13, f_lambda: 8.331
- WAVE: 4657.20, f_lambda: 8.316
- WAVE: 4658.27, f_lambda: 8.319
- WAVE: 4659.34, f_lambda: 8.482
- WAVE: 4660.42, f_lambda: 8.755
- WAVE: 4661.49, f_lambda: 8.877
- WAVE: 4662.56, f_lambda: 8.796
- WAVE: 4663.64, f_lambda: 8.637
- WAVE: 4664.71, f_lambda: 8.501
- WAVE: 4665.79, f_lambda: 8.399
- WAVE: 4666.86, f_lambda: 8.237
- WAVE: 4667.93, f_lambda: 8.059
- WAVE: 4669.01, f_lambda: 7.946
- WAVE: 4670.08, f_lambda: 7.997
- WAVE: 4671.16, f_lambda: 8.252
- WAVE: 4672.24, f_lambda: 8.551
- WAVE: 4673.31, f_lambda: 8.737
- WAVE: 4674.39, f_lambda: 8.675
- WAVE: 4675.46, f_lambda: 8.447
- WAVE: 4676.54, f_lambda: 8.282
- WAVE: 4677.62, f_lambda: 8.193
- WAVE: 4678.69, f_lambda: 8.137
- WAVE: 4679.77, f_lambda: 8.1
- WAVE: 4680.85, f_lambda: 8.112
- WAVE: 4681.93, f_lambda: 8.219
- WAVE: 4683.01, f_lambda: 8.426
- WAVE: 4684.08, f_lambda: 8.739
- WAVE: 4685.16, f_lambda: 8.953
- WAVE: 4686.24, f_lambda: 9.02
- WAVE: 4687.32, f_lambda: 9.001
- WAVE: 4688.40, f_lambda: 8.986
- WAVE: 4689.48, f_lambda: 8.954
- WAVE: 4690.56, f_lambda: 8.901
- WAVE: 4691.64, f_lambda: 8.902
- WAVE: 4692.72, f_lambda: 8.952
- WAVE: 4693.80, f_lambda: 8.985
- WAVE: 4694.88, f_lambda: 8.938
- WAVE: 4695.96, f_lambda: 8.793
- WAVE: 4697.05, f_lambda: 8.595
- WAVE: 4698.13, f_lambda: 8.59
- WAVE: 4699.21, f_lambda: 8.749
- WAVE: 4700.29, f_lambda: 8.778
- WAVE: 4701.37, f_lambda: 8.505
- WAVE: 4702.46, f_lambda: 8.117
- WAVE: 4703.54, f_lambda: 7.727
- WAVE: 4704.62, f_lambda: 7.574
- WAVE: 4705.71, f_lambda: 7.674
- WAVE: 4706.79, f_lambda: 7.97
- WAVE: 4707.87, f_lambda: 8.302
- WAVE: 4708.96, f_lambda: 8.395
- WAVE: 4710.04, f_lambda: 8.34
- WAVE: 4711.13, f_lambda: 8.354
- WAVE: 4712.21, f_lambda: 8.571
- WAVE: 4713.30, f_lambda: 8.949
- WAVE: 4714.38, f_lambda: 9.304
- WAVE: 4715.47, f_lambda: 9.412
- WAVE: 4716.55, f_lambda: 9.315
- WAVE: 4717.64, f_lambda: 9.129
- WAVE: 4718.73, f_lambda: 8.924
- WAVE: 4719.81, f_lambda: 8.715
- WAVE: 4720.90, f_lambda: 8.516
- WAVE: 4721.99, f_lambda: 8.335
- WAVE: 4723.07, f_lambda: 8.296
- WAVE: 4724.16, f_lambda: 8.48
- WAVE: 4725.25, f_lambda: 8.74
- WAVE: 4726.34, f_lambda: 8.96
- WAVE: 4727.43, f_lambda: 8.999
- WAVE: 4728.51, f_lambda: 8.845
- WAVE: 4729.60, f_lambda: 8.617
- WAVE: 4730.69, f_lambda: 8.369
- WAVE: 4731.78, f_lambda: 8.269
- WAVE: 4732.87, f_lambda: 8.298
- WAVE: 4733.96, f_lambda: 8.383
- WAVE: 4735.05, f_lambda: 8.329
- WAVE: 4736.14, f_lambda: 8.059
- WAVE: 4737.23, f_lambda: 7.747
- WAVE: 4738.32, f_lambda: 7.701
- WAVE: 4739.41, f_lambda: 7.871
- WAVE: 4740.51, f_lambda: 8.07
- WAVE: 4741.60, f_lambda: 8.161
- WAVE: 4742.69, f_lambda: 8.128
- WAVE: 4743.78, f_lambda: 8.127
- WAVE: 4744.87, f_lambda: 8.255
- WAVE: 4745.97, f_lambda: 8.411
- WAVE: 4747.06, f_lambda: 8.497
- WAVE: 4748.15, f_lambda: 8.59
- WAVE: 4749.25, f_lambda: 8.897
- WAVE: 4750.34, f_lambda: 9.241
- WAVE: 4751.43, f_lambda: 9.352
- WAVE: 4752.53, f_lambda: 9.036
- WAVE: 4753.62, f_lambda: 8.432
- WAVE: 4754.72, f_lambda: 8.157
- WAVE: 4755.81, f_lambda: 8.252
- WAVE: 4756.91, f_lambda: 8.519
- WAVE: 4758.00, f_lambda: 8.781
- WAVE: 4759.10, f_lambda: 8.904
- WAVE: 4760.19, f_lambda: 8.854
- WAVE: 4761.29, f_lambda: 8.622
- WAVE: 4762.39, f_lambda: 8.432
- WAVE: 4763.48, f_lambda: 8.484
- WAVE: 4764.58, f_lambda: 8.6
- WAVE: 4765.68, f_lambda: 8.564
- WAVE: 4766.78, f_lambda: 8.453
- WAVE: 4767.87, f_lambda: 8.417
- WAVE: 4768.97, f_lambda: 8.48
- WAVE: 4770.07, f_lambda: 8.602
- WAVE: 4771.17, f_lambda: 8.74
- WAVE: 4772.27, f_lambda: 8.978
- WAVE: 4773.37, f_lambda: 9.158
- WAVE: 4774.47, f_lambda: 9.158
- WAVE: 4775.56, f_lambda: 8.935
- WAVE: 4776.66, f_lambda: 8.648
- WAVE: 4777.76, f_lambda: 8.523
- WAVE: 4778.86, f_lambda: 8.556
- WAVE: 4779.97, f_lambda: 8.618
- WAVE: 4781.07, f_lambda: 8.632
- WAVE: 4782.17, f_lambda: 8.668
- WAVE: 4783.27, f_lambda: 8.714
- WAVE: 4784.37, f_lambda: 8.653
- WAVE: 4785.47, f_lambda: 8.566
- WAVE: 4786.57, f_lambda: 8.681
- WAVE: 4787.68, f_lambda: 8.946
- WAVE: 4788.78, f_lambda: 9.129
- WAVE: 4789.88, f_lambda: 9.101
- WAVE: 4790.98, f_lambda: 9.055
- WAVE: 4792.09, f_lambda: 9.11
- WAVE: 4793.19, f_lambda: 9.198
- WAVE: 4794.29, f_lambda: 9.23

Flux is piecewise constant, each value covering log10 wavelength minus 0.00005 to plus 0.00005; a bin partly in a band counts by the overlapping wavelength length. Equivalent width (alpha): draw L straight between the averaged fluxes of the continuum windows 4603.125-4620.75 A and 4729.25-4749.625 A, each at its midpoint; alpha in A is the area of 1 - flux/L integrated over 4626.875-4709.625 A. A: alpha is 0.2 A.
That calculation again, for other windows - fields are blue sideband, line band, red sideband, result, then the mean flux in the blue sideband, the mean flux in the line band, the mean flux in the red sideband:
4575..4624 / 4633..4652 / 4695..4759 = 0.3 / 8.68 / 8.46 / 8.5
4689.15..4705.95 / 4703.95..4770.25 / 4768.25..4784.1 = 1.1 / 8.55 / 8.51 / 8.74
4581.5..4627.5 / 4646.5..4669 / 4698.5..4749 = 0.4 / 8.66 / 8.42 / 8.43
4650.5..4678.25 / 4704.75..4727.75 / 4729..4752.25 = -0.7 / 8.42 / 8.63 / 8.36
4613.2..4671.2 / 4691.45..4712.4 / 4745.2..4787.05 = 0.5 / 8.62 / 8.43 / 8.68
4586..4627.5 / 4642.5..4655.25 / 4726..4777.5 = 0.5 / 8.74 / 8.31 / 8.54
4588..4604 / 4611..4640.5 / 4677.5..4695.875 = -1.1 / 8.58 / 8.94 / 8.69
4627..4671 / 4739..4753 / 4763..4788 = 0.2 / 8.5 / 8.51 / 8.68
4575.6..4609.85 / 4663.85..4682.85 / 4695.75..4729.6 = 0.6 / 8.52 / 8.29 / 8.58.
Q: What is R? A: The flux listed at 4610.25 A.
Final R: 8.871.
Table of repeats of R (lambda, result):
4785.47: 8.566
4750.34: 9.241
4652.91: 8.428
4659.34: 8.482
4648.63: 8.378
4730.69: 8.369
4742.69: 8.128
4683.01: 8.426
